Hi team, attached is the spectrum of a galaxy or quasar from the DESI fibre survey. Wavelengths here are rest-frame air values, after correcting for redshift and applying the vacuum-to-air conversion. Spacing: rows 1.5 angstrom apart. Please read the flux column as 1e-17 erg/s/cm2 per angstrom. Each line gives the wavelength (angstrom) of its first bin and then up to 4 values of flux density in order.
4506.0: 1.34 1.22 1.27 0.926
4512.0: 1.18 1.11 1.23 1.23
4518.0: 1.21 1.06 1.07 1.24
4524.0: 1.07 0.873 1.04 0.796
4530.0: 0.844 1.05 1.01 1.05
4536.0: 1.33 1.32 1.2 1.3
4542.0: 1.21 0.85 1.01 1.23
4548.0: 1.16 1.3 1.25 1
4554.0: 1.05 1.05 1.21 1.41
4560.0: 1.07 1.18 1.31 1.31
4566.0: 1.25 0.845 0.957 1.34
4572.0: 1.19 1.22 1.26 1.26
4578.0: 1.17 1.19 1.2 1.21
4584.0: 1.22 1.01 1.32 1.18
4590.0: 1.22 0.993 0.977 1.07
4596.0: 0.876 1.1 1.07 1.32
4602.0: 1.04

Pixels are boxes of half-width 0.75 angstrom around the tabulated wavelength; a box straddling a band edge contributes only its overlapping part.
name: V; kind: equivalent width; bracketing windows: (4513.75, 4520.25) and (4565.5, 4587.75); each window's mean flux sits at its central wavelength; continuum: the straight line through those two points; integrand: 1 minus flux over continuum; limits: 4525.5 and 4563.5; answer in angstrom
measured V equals 1.7 angstrom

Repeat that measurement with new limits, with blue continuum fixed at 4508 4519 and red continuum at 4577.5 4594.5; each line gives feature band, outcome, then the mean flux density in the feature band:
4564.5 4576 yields -0.1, 1.16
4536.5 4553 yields -0.2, 1.17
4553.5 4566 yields -0.5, 1.2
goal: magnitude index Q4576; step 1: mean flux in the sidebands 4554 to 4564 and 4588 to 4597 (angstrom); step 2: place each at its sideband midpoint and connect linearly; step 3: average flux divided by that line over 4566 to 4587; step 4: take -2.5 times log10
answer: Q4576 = -0.05 mag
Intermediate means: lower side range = 1.2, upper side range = 1.05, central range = 1.17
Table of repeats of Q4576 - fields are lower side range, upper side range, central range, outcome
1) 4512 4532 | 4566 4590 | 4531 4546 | -0.04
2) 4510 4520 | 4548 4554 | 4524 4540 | 0.10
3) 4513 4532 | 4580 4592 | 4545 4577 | -0.05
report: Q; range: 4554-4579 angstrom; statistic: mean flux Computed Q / 1.19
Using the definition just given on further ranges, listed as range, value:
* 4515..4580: 1.14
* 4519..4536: 1.02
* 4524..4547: 1.07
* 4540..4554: 1.14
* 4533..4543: 1.21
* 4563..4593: 1.17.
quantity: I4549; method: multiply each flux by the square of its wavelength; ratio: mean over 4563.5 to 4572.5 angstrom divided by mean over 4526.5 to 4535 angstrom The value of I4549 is 1.22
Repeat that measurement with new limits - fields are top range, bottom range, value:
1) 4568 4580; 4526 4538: 1.16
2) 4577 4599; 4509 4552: 1.03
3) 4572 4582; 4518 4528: 1.17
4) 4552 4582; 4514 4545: 1.09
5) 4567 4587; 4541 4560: 1.03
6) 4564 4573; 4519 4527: 1.10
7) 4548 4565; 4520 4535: 1.20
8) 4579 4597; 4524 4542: 1.06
